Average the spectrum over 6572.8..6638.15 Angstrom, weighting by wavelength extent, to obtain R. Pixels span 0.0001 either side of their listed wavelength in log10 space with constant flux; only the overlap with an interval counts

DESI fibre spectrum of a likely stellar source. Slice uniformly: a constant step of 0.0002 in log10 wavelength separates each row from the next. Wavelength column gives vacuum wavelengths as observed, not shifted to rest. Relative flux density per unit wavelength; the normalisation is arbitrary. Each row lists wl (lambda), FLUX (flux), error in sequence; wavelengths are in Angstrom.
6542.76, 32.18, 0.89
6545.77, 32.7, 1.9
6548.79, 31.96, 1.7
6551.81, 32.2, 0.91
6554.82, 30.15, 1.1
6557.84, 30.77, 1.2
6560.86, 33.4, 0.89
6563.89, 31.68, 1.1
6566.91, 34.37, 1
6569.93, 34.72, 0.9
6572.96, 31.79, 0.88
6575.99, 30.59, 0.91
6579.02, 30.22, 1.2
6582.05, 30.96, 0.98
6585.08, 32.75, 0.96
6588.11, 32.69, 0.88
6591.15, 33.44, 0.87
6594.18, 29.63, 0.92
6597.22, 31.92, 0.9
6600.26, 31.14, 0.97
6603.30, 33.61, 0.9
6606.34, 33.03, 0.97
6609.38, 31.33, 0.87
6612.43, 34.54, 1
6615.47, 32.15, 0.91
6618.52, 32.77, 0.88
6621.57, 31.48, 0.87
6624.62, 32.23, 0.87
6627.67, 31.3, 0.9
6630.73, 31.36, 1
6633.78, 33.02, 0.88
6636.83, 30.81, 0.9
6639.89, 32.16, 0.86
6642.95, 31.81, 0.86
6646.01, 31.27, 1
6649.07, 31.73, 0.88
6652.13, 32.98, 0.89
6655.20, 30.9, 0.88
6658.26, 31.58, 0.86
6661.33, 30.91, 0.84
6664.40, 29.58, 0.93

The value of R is 32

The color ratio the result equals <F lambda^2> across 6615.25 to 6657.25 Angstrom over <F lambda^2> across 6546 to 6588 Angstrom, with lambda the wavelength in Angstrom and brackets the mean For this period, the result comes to 1.02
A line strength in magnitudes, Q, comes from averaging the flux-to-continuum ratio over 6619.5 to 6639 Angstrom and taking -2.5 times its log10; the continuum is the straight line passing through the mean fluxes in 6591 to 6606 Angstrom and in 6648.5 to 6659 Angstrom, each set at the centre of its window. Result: 0.00 mag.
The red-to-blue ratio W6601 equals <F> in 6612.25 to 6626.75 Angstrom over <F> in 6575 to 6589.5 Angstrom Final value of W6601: 1.0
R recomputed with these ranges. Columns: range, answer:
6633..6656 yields 31.8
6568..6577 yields 32.6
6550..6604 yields 32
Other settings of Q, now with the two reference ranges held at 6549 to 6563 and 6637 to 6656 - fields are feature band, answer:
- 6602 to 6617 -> -0.04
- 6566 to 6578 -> -0.03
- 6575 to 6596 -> 0.01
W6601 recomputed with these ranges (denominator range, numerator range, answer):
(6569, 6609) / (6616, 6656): 1.00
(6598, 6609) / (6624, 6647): 0.98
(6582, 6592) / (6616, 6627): 0.98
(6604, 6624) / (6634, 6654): 0.98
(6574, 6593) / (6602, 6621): 1.03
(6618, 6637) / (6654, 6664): 0.97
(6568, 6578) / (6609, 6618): 1.02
